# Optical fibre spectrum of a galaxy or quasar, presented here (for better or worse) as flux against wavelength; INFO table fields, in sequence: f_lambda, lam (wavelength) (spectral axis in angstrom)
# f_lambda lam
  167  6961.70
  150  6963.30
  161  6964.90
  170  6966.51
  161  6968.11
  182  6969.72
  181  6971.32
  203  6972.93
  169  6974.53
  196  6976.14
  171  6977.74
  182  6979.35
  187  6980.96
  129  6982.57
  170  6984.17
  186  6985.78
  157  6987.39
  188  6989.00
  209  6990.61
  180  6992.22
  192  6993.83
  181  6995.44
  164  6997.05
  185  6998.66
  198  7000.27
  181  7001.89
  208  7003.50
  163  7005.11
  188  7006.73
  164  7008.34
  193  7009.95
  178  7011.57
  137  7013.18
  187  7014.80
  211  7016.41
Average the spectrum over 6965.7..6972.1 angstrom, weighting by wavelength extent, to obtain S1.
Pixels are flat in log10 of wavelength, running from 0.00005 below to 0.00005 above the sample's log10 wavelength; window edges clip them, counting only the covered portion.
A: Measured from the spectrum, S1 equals 173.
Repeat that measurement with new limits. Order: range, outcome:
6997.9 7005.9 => 187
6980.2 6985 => 162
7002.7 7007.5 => 186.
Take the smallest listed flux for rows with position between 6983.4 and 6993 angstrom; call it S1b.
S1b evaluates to 157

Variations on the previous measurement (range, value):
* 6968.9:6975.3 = 169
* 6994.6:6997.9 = 164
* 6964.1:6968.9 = 161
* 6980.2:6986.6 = 129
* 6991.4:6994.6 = 180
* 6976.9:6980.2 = 171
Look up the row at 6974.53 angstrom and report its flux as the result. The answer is 169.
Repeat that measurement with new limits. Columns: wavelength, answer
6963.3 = 150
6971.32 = 181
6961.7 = 167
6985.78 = 186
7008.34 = 164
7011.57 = 178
